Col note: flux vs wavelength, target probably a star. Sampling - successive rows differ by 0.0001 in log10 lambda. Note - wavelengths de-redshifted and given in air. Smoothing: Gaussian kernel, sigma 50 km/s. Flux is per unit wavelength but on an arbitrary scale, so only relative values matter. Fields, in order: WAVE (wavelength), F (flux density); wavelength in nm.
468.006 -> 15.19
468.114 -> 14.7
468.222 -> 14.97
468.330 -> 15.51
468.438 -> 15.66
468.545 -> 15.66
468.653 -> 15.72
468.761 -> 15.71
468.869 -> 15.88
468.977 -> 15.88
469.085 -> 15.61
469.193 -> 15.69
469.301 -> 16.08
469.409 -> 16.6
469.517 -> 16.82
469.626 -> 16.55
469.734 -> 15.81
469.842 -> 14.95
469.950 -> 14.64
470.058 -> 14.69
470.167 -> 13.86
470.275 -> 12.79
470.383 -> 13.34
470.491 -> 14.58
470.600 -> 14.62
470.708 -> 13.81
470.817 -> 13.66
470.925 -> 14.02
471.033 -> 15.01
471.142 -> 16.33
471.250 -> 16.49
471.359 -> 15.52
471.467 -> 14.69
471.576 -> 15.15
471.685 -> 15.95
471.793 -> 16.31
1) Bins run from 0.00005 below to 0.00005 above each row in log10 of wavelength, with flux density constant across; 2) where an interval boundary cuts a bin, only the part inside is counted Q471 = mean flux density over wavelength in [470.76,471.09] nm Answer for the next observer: 14.2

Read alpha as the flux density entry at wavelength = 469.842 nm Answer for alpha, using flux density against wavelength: 14.95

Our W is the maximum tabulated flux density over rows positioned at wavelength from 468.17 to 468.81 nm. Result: 15.72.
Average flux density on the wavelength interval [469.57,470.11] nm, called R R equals 15.3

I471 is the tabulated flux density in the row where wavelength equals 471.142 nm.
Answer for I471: 16.33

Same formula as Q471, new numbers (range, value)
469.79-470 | 14.8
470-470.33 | 13.8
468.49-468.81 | 15.7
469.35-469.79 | 16.4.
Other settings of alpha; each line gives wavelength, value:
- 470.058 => 14.69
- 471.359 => 15.52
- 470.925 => 14.02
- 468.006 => 15.19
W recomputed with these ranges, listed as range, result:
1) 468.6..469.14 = 15.88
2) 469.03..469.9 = 16.82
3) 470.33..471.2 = 16.33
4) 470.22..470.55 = 14.58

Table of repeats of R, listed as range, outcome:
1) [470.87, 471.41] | 15.5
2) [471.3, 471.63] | 15.1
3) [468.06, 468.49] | 15.2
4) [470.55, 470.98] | 14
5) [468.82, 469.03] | 15.9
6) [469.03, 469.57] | 16.2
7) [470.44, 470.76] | 14.3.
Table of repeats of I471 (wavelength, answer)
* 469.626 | 16.55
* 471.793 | 16.31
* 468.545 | 15.66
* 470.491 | 14.58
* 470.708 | 13.81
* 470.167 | 13.86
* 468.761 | 15.71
